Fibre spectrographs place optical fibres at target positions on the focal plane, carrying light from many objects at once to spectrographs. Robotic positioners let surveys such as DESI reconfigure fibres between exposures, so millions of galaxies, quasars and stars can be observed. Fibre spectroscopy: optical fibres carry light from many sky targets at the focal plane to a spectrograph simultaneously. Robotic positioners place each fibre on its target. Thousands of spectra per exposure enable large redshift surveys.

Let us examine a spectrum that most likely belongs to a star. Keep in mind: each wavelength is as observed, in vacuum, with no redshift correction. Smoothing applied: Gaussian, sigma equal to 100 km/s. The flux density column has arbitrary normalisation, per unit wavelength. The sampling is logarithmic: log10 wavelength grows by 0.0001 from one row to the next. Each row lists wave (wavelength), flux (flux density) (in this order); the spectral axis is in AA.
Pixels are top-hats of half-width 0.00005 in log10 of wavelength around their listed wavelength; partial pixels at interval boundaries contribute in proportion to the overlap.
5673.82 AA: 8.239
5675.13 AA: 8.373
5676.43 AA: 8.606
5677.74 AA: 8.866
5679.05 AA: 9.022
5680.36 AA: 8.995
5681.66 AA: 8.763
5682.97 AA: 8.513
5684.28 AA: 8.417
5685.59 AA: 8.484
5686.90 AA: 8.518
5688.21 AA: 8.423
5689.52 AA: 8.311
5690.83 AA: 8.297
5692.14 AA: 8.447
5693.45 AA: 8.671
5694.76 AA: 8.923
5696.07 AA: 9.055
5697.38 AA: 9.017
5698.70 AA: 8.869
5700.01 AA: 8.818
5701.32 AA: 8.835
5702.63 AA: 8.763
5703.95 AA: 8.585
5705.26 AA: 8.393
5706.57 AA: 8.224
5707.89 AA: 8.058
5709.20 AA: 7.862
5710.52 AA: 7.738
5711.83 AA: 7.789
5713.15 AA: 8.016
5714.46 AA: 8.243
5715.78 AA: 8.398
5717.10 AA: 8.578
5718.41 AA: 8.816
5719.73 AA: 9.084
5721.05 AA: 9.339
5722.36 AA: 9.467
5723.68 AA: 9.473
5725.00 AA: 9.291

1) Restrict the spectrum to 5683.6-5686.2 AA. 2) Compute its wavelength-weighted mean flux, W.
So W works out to 8.44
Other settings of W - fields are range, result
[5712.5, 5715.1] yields 8.15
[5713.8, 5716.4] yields 8.32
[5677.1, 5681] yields 8.95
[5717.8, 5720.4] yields 8.93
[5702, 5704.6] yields 8.65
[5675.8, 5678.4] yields 8.72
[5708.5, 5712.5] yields 7.8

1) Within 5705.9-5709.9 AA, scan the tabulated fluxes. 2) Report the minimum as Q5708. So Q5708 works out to 7.862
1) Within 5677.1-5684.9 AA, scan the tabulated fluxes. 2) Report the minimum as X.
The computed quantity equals 8.417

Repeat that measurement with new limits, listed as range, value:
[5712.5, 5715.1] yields 8.016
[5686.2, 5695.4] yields 8.297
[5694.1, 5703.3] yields 8.763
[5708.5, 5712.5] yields 7.738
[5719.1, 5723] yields 9.084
